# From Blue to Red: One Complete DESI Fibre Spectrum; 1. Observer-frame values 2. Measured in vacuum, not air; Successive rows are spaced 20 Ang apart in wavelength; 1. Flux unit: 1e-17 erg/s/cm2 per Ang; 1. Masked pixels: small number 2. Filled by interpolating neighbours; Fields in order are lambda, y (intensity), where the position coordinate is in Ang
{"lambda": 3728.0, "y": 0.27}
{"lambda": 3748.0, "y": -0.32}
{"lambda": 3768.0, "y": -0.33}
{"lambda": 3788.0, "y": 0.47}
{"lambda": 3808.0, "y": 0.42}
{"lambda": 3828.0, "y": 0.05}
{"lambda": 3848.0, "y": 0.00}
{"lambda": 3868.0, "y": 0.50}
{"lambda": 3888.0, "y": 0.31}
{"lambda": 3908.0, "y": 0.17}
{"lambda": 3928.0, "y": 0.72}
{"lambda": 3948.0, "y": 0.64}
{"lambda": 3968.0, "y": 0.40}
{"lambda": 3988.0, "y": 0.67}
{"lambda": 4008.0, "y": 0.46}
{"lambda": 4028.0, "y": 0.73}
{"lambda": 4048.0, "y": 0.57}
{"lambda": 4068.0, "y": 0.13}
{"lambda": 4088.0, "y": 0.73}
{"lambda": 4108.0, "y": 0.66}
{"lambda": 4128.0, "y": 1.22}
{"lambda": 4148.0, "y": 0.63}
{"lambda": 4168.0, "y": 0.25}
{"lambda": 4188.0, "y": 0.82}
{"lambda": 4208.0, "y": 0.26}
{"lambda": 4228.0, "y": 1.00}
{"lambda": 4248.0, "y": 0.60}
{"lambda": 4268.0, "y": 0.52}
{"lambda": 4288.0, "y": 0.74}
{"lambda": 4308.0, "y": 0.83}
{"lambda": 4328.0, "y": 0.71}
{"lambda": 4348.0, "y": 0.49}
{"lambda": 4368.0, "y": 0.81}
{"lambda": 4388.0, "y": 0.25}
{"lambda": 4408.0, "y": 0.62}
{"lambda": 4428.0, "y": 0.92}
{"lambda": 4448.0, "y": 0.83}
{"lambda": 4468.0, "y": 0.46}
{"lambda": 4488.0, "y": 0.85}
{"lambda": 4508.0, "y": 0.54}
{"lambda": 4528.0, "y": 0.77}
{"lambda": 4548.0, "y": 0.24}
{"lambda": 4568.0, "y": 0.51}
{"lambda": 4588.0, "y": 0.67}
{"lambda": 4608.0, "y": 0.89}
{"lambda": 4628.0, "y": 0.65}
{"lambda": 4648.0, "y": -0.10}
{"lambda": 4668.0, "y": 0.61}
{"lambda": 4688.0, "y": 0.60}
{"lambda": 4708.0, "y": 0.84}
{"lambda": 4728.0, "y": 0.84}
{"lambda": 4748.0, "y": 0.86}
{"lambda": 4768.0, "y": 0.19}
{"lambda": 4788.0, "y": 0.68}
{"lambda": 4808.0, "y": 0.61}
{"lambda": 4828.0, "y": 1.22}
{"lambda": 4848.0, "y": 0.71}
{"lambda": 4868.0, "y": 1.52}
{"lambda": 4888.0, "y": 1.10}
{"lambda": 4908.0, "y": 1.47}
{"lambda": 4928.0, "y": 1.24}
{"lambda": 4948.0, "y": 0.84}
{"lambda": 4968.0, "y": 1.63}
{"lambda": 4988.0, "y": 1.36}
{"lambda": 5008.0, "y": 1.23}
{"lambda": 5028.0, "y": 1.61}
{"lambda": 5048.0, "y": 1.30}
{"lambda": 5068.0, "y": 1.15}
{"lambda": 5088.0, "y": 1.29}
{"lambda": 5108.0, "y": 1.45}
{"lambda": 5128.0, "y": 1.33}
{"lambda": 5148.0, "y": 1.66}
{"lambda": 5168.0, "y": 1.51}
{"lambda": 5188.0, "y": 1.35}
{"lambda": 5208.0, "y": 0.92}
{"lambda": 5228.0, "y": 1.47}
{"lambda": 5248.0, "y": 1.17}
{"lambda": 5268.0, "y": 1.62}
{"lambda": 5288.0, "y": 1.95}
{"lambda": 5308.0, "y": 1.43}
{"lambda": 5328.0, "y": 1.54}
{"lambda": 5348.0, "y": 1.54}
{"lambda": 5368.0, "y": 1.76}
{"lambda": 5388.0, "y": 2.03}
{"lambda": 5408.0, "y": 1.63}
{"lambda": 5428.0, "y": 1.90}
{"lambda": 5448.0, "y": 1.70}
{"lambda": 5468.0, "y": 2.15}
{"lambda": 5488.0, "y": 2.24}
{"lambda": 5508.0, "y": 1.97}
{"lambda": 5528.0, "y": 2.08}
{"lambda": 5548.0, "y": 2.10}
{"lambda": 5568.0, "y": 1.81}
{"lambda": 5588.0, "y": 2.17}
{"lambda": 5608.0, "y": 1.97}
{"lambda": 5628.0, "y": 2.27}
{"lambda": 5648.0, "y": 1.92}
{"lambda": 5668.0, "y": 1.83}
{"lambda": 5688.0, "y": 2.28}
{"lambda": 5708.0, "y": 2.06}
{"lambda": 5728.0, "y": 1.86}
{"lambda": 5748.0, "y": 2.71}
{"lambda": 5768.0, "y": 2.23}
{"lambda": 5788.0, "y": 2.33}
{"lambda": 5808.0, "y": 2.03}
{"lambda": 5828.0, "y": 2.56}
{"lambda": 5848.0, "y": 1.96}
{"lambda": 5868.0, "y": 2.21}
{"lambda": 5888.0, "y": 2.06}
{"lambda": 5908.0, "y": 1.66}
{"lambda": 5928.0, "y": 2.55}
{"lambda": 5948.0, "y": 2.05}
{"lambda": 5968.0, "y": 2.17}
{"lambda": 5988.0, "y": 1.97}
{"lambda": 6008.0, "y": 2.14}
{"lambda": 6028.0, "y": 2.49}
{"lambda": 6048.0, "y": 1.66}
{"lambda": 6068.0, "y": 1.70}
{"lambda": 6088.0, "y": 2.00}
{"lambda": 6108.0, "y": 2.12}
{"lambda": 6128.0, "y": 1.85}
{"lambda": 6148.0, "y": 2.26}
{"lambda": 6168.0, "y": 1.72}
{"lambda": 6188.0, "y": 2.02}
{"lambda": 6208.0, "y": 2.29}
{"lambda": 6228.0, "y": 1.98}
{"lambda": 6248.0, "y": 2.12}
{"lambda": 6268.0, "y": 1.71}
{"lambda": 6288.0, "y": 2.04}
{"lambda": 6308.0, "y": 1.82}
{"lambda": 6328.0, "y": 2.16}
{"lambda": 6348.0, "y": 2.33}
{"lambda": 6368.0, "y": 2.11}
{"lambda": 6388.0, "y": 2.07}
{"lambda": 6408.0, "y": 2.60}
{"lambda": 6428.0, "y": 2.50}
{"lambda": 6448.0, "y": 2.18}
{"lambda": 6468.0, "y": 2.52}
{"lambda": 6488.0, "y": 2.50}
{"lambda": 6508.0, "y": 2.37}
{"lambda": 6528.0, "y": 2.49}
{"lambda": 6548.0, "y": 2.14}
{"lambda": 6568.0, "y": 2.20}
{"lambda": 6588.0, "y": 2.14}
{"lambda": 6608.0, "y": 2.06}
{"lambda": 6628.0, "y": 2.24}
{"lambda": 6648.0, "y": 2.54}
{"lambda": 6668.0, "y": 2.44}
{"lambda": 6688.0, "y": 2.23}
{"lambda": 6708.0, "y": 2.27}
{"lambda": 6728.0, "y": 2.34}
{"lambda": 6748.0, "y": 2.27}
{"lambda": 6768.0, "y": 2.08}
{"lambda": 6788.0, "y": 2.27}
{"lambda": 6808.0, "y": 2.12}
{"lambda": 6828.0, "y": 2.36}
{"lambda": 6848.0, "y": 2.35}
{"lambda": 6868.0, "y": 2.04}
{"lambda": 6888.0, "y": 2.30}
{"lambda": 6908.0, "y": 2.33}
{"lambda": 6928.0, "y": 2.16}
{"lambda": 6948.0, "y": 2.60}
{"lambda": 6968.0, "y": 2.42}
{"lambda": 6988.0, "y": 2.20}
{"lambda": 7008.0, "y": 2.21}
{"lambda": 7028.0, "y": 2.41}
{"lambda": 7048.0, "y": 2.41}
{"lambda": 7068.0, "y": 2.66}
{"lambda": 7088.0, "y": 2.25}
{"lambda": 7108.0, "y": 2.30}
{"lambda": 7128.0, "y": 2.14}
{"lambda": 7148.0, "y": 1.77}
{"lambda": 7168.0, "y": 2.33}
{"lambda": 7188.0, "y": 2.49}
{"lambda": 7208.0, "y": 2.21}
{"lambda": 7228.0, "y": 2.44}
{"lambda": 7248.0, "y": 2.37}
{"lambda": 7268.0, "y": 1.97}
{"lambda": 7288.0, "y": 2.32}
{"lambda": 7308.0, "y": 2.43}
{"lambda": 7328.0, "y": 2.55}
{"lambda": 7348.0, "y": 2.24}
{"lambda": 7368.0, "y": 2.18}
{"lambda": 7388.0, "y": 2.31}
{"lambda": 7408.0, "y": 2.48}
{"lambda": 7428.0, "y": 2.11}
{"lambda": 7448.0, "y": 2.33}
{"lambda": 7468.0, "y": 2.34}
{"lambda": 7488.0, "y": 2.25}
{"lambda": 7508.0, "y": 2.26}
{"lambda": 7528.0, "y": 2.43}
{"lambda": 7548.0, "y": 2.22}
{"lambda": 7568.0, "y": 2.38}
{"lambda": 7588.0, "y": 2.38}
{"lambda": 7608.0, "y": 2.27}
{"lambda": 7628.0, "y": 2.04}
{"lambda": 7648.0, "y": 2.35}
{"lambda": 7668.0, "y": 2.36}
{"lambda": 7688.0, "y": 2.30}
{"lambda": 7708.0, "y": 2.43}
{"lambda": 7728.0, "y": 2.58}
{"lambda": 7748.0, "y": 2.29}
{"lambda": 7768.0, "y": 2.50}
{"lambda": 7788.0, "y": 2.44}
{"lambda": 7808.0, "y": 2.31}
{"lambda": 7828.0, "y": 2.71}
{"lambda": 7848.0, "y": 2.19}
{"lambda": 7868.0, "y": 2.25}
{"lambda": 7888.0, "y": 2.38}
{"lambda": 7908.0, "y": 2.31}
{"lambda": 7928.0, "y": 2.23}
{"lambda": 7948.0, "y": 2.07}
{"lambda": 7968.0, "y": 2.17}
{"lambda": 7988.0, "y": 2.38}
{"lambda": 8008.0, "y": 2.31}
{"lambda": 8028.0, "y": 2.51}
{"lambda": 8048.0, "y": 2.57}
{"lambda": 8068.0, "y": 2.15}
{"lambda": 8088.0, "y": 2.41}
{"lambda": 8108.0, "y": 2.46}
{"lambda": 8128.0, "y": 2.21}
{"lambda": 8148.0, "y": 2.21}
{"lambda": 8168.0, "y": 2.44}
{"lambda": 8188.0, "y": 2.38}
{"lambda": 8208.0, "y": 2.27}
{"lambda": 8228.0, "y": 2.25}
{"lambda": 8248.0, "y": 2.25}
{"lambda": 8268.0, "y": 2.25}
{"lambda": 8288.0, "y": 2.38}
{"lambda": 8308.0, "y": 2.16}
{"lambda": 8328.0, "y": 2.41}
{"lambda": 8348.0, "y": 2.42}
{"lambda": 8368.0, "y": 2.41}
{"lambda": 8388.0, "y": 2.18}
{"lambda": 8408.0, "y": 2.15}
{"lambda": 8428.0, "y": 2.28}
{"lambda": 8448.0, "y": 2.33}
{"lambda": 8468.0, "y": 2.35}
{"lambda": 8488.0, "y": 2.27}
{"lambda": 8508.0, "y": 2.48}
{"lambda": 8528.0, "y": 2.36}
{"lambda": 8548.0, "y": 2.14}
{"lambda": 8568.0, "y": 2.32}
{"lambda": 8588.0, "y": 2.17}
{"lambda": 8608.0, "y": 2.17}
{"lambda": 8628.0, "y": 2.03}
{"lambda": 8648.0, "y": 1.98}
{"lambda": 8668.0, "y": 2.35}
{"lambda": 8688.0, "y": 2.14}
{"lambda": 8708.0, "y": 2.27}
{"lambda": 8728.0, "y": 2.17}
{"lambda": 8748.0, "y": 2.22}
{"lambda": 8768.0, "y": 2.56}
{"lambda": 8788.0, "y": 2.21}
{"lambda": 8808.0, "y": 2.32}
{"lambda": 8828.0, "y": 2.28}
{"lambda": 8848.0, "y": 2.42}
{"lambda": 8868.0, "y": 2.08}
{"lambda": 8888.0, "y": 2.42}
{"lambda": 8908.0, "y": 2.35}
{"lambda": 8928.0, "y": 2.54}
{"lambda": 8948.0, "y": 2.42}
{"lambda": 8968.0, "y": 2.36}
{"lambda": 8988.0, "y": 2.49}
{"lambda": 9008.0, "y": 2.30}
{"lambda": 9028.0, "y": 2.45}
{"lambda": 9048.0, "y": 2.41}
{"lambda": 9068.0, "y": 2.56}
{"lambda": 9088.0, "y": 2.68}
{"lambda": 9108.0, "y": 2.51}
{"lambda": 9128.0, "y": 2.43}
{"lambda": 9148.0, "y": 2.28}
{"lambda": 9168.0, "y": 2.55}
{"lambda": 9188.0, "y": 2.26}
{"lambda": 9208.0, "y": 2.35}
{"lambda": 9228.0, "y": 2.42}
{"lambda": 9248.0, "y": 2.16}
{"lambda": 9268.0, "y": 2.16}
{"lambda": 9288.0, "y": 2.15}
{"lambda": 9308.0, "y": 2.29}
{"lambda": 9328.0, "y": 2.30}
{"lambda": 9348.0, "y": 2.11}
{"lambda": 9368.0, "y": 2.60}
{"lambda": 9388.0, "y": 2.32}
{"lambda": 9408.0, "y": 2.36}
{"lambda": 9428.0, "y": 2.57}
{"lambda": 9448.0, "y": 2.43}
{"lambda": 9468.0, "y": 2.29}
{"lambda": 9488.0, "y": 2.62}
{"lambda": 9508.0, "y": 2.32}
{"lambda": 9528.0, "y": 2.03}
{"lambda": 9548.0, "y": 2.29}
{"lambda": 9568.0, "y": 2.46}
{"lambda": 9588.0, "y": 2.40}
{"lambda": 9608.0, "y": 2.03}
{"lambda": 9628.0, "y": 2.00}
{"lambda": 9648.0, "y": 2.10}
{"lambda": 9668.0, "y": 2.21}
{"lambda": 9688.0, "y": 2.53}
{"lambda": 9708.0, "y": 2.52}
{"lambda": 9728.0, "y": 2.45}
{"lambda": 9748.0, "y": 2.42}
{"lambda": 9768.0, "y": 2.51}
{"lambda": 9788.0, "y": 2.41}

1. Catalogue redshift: 0.211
